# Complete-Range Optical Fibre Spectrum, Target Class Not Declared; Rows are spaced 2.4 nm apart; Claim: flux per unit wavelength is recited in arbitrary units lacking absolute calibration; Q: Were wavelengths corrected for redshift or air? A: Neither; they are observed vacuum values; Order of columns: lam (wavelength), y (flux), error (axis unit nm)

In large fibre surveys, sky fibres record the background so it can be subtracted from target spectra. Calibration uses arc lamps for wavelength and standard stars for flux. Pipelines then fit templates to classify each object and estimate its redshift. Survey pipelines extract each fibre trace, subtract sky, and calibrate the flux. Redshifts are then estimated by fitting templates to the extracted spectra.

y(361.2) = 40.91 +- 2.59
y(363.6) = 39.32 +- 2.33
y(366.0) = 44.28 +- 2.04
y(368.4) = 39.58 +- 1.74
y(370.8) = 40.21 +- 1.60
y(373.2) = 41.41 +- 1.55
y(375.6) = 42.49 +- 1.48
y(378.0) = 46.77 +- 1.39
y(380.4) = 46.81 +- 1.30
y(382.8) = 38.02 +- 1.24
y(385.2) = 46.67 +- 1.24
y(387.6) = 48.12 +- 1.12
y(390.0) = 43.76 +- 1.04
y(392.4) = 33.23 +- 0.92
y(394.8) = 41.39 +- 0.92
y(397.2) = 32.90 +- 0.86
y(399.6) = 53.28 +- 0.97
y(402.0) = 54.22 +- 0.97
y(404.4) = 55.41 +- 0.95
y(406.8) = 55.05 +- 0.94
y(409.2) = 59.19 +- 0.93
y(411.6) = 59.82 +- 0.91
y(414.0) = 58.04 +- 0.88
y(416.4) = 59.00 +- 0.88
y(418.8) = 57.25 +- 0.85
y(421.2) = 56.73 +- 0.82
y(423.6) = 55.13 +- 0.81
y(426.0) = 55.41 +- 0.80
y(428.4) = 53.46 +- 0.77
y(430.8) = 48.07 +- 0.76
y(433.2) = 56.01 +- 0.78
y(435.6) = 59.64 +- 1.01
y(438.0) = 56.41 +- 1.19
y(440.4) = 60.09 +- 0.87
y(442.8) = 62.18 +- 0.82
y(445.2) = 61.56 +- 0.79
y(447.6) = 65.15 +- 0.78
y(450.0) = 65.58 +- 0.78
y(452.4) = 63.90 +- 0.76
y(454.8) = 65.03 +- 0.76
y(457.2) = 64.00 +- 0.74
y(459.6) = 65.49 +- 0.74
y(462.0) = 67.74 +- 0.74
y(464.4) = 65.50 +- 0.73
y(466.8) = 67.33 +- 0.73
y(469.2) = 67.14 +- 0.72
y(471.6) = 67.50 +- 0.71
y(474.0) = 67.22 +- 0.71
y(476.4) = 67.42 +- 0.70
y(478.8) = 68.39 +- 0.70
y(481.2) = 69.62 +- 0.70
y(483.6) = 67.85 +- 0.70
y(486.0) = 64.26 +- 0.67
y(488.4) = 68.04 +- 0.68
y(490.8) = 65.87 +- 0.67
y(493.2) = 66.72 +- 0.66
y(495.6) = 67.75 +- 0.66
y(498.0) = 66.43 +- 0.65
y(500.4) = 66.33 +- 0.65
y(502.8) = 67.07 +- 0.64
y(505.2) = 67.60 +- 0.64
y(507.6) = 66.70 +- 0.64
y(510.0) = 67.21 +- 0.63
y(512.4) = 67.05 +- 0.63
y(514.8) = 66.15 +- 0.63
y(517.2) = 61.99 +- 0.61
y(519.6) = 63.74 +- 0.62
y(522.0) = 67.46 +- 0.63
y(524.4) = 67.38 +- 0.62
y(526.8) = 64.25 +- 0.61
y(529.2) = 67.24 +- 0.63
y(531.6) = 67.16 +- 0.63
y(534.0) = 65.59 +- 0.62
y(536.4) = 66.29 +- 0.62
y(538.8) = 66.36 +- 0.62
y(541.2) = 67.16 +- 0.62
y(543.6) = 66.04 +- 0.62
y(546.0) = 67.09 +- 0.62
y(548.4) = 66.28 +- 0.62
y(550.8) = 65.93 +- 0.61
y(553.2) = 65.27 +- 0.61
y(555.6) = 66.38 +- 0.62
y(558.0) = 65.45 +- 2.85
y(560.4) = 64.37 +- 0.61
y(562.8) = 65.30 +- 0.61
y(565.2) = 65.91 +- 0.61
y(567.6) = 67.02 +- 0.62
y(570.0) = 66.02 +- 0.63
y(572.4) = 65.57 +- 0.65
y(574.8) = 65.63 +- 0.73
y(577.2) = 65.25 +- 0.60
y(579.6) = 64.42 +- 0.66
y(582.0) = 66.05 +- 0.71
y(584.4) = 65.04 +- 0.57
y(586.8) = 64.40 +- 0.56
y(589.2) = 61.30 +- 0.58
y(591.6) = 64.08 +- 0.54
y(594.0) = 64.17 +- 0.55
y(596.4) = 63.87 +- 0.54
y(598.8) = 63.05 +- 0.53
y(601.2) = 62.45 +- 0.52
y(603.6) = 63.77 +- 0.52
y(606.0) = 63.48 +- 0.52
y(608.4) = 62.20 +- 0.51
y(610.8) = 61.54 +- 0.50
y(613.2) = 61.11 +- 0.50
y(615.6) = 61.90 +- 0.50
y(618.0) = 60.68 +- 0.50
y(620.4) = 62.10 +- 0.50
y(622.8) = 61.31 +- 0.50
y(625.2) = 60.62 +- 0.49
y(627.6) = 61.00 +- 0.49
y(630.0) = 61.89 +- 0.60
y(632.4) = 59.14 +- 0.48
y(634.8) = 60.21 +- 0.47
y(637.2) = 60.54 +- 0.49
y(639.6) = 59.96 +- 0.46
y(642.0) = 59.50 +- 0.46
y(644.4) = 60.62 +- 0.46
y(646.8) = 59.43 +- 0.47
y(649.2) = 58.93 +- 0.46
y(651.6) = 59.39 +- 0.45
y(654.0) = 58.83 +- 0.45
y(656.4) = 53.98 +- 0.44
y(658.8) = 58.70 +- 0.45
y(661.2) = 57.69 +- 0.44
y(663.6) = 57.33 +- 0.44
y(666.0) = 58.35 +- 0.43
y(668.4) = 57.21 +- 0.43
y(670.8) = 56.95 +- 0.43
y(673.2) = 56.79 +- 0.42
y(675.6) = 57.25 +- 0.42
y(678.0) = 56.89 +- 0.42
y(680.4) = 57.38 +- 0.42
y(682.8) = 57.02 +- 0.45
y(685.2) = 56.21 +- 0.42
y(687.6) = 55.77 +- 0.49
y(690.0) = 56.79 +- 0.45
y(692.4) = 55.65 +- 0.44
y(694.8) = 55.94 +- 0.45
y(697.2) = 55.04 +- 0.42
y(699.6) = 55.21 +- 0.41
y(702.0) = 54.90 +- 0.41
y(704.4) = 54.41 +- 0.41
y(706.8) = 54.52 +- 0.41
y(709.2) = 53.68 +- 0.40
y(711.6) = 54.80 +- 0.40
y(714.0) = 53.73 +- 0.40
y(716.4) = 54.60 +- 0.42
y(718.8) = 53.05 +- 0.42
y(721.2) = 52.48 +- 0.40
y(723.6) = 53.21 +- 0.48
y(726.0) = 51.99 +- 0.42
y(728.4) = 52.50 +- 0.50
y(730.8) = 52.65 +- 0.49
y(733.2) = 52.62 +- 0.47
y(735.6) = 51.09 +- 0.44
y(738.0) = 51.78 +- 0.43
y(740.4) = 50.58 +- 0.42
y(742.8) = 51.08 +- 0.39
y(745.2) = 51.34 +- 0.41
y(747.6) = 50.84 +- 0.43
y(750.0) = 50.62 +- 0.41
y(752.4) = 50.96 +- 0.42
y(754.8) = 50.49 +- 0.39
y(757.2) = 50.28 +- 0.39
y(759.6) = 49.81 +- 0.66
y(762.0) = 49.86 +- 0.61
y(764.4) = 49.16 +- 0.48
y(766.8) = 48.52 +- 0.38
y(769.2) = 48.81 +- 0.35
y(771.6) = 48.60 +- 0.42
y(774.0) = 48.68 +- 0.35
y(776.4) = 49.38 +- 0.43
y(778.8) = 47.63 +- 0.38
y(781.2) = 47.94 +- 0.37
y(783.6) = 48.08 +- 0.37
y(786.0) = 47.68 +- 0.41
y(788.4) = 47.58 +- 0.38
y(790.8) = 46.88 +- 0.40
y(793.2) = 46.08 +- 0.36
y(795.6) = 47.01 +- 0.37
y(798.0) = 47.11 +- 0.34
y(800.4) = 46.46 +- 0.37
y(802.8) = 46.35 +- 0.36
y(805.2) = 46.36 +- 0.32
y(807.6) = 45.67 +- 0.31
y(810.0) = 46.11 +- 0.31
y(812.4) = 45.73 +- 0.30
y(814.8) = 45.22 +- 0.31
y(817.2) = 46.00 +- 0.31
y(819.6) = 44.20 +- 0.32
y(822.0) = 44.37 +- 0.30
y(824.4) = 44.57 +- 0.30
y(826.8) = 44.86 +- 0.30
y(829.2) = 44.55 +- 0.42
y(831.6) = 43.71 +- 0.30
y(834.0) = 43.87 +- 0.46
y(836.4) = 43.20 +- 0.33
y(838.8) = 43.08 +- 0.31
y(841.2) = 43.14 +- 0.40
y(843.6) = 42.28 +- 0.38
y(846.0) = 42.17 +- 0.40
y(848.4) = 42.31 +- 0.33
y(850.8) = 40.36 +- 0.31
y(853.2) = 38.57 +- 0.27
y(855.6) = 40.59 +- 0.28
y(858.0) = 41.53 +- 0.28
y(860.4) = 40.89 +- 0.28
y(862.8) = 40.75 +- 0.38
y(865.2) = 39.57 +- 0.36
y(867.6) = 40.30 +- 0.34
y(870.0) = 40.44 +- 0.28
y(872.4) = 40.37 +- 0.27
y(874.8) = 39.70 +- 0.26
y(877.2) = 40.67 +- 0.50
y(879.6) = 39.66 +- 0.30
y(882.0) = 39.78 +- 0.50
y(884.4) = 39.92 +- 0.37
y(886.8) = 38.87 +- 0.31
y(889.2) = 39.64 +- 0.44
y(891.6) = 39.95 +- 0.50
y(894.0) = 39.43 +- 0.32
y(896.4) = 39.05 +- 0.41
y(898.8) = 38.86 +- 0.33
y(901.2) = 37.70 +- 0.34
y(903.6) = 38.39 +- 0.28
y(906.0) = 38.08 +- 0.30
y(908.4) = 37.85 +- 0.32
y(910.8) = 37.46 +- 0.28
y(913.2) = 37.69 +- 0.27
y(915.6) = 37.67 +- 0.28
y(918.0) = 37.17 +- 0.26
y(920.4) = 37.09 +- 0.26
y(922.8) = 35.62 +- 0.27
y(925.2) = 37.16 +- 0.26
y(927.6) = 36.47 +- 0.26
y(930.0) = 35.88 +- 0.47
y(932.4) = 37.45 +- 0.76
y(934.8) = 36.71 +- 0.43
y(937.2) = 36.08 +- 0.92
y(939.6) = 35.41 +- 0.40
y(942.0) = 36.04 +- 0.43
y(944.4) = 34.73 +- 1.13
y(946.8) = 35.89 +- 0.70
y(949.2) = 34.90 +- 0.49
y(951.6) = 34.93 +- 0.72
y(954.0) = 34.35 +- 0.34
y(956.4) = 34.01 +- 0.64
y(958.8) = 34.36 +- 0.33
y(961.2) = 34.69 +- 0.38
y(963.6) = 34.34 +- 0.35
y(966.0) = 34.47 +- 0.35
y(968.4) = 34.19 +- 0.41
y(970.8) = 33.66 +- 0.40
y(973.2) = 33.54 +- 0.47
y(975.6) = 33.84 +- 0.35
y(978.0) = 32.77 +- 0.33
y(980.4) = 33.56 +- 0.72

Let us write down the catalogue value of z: 0.00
